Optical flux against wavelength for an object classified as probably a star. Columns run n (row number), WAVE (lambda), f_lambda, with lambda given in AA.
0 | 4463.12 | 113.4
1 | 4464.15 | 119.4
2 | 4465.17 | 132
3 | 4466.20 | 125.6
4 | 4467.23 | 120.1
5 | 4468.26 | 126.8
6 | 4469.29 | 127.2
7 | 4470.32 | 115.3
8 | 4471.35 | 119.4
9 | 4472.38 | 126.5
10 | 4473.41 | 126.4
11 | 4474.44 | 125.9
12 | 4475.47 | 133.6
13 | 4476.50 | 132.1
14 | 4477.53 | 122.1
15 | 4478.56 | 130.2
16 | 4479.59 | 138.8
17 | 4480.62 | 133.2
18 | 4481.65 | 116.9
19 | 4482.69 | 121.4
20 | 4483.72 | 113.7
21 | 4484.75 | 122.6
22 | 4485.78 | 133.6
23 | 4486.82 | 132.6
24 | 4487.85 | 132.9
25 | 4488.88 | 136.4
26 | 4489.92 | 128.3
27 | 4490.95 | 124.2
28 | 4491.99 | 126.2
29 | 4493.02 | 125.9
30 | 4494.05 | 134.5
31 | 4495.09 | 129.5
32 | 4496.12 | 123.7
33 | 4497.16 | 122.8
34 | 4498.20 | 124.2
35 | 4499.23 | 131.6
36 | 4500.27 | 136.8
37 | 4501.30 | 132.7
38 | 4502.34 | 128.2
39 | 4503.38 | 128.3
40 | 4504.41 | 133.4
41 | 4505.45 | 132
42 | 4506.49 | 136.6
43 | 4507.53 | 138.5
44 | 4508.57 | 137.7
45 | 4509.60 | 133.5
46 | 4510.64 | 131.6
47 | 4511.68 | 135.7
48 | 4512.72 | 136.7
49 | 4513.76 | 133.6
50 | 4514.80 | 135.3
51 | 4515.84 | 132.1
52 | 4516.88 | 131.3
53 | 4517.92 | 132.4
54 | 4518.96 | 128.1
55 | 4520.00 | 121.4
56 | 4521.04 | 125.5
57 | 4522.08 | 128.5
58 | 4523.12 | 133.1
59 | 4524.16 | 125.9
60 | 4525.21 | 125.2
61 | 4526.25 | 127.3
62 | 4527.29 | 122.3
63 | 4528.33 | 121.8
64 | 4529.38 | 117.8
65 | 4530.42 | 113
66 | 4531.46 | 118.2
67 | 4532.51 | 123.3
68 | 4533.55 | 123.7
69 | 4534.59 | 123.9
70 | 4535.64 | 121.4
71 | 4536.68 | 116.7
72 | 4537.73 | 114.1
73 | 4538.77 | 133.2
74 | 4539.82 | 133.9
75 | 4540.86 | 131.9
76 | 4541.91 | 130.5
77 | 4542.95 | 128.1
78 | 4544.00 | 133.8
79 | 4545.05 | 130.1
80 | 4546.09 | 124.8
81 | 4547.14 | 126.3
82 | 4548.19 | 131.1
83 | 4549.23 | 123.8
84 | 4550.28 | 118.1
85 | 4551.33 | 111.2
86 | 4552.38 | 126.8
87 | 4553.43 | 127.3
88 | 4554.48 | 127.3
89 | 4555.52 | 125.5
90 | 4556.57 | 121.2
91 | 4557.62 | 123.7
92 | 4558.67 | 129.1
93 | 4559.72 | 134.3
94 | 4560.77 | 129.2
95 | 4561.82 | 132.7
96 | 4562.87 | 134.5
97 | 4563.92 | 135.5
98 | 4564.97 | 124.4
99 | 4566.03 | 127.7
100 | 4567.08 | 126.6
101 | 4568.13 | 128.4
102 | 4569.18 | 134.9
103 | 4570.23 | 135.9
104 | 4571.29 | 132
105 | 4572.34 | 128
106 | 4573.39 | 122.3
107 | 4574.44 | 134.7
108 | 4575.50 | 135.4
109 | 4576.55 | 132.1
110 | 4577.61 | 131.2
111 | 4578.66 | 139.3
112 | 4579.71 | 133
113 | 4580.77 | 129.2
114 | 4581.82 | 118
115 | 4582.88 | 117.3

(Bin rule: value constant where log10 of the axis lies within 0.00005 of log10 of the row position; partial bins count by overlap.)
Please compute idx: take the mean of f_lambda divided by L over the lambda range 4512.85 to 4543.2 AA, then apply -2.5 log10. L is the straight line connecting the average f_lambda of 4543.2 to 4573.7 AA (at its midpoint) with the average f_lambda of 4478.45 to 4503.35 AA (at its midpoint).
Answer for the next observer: 0.02 mag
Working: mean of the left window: 128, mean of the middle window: 126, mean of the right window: 128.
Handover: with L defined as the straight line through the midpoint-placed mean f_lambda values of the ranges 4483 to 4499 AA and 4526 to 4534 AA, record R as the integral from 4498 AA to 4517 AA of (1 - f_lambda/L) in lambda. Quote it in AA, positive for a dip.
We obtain -1.3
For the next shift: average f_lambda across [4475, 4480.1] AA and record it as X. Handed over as 131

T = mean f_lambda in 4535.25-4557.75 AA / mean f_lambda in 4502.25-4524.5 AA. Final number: 0.95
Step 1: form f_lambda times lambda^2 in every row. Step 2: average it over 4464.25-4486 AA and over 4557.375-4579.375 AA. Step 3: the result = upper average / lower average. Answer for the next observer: 1.1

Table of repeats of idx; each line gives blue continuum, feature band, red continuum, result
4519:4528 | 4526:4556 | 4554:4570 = 0.028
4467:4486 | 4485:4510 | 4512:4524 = -0.023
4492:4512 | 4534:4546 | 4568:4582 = 0.037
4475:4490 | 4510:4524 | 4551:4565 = -0.024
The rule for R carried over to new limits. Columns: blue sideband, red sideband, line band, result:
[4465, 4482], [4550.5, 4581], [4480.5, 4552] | 0.1 AA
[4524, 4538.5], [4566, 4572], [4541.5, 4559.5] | 0.0 AA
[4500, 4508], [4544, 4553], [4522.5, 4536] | 0.6 AA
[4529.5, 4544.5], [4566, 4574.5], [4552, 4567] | 0.0 AA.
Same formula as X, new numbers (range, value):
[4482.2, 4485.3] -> 120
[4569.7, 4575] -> 131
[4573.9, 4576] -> 135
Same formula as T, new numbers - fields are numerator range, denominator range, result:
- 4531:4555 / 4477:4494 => 0.98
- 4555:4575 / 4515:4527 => 1.01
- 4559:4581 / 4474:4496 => 1.02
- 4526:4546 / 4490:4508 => 0.96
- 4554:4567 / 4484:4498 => 1.00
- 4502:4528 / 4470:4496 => 1.03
